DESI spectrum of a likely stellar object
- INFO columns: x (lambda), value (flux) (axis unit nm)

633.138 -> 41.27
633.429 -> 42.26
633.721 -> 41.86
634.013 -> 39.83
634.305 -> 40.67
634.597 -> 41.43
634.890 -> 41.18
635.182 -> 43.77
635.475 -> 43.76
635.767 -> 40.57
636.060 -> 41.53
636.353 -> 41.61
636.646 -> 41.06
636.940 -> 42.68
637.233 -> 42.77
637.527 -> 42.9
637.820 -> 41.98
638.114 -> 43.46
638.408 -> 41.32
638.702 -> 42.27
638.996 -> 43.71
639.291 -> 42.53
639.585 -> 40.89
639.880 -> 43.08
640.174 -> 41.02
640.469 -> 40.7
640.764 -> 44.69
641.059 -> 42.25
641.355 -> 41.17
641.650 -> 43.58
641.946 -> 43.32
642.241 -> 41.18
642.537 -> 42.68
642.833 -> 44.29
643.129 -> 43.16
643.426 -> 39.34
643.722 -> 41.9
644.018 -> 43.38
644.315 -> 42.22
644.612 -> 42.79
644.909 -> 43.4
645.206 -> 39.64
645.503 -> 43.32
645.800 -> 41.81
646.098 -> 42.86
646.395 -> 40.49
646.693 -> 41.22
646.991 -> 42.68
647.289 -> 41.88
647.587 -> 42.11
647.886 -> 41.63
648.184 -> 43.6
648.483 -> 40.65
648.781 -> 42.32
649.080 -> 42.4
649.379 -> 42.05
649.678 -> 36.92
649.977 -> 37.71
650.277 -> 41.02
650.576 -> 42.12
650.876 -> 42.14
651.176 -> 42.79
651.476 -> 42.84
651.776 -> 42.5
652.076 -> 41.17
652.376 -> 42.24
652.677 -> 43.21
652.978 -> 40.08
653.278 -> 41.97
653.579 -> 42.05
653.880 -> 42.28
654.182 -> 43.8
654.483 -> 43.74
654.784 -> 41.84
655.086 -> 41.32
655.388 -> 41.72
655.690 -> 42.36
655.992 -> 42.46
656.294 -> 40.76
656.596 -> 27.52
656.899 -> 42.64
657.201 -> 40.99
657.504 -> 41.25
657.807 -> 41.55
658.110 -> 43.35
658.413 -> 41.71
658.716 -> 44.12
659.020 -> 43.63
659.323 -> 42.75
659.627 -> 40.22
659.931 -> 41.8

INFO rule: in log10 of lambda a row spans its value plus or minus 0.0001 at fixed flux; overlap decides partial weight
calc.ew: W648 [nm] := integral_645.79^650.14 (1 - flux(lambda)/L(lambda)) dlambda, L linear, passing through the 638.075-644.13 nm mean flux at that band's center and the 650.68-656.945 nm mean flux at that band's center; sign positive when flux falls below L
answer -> 0.06 nm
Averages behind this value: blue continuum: 42.4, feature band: 41.3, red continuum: 41.5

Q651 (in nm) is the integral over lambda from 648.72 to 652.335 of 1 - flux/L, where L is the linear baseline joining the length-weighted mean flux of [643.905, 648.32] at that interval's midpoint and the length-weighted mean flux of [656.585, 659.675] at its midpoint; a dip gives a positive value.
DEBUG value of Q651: 0.05 nm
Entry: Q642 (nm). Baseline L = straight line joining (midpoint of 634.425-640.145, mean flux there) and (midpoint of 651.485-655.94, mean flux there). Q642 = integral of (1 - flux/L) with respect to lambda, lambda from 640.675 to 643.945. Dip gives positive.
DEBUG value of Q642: -0.022 nm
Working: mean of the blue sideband 42.2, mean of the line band 42.5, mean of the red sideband 42.2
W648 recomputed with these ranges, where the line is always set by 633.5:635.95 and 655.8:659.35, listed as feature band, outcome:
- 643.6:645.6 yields -0.047 nm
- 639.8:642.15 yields -0.054 nm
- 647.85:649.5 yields -0.035 nm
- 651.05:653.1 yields -0.048 nm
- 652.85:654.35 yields -0.035 nm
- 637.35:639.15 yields -0.046 nm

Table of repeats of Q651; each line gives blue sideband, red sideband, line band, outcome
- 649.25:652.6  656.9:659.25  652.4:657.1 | 0.07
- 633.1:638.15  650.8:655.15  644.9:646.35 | 0.01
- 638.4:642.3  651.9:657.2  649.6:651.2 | 0.04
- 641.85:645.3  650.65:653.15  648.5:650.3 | 0.08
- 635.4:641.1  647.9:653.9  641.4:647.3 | -0.05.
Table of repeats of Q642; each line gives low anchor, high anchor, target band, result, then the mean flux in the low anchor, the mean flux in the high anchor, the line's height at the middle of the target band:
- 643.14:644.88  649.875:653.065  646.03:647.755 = 0.005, 42.1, 41.7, 42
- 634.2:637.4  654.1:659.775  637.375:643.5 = -0.085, 41.9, 41.4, 41.8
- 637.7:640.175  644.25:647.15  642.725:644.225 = -0.008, 42.3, 42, 42.1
